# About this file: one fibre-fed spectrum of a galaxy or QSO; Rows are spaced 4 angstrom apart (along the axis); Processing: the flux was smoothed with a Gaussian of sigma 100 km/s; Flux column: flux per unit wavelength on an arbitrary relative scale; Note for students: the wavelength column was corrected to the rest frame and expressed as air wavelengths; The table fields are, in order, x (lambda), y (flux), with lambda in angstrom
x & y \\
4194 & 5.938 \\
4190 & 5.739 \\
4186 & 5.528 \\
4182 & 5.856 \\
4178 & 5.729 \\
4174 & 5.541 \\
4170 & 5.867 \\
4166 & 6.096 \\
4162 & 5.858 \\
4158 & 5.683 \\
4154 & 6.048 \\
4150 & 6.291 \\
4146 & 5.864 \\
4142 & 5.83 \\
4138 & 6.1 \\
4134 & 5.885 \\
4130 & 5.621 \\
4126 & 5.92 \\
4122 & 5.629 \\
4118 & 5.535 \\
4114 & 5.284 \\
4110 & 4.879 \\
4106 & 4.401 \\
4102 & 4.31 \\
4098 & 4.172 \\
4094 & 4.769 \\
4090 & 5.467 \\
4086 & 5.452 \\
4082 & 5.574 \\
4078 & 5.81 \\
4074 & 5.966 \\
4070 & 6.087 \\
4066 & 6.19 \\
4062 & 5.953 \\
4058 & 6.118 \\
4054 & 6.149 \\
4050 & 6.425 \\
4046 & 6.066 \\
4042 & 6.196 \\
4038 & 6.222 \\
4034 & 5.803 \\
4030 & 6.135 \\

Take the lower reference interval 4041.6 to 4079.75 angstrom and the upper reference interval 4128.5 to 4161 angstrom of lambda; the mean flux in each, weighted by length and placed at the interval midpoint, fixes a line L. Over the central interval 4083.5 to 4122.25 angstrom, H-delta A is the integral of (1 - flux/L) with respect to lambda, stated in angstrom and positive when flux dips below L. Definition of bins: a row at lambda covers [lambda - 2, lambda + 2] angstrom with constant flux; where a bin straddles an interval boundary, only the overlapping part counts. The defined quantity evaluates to 6.7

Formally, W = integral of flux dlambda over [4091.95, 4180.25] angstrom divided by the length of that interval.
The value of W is 5.52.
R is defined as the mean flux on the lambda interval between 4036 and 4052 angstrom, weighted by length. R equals 6.23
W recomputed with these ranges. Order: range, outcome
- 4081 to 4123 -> 5.02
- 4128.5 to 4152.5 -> 5.94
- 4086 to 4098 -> 5.02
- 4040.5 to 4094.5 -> 5.9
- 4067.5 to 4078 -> 5.99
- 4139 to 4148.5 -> 5.9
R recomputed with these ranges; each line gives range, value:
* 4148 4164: 5.97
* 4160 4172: 5.94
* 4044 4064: 6.14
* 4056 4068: 6.09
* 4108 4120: 5.23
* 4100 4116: 4.72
